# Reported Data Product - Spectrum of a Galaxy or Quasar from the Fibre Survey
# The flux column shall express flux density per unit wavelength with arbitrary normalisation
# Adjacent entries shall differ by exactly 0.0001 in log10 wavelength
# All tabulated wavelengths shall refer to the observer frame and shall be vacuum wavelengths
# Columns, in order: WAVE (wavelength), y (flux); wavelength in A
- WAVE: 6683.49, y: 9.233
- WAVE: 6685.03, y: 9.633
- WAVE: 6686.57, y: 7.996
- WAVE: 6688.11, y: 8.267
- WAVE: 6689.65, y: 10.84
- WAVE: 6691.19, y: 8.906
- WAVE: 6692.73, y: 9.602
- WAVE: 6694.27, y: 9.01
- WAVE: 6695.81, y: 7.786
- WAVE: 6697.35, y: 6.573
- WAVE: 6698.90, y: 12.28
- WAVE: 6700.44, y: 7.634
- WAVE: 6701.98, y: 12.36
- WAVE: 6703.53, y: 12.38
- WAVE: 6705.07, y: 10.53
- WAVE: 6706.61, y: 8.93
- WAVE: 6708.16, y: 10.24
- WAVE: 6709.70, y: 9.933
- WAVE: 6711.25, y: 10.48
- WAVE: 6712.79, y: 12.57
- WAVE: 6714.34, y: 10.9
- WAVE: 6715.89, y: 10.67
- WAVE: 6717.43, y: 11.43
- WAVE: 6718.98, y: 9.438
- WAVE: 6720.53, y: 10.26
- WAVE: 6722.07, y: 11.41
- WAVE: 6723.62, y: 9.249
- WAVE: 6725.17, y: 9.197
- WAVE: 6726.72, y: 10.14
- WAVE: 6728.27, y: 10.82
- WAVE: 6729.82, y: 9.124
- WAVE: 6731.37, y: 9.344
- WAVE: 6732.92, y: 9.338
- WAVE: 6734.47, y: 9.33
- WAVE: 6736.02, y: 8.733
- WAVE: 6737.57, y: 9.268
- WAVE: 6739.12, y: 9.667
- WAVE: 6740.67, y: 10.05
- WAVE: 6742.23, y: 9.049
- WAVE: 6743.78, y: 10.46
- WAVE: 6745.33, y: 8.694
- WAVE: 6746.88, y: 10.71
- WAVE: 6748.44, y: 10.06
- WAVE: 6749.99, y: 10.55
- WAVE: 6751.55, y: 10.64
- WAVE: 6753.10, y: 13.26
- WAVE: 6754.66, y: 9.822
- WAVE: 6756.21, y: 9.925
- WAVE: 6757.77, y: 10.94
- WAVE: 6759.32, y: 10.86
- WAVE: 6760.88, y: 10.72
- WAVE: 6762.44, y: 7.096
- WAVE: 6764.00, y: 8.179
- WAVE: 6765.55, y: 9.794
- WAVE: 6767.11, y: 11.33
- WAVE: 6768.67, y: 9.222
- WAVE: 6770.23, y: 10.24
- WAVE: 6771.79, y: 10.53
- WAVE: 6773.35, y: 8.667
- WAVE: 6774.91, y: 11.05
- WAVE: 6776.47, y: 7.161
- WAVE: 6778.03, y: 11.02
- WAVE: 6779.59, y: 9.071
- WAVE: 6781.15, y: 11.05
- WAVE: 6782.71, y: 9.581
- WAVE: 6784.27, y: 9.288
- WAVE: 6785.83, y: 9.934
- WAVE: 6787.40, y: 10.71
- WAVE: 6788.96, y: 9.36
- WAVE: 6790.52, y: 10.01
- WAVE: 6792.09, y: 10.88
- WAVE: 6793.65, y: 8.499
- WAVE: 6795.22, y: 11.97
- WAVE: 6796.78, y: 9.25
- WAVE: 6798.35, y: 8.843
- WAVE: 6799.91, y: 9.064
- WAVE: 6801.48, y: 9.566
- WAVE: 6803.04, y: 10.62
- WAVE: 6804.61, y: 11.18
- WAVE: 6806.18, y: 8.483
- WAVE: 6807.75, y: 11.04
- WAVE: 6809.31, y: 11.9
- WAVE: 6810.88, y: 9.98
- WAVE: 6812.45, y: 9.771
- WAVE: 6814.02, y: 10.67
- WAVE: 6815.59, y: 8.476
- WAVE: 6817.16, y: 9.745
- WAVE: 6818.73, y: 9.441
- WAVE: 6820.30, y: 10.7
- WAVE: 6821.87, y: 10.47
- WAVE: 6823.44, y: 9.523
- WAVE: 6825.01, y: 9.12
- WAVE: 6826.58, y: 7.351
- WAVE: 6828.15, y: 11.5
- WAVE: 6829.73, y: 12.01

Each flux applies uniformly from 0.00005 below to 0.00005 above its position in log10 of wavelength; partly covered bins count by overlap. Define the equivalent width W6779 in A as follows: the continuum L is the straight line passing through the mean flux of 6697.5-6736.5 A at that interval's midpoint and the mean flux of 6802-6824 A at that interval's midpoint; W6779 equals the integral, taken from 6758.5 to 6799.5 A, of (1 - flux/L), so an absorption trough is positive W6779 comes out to 1.6 A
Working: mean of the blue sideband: 10.2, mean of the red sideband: 10.1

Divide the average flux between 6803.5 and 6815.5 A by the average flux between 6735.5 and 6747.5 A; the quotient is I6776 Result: 1.08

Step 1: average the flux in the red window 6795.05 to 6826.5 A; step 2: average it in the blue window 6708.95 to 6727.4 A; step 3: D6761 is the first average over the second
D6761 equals 0.94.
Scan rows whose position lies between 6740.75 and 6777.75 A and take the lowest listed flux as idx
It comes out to 7.096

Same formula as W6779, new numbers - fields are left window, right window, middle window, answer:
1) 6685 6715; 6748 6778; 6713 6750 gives 0.0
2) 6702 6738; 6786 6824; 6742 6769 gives 0.1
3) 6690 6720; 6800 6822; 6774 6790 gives 0.4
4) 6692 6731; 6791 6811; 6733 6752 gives 0.7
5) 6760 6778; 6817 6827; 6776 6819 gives -1.7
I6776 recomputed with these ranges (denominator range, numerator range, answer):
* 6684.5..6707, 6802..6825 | 1.06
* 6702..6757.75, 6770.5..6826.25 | 0.97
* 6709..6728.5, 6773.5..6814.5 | 0.95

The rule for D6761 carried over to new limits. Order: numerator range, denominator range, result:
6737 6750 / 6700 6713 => 0.93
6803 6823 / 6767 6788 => 1.03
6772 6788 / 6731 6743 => 1.05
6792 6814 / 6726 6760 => 1.00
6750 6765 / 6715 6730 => 1.00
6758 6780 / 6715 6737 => 0.98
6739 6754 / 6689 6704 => 1.07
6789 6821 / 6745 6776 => 0.99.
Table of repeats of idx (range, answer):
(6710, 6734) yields 9.124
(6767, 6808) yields 7.161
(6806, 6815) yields 8.483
